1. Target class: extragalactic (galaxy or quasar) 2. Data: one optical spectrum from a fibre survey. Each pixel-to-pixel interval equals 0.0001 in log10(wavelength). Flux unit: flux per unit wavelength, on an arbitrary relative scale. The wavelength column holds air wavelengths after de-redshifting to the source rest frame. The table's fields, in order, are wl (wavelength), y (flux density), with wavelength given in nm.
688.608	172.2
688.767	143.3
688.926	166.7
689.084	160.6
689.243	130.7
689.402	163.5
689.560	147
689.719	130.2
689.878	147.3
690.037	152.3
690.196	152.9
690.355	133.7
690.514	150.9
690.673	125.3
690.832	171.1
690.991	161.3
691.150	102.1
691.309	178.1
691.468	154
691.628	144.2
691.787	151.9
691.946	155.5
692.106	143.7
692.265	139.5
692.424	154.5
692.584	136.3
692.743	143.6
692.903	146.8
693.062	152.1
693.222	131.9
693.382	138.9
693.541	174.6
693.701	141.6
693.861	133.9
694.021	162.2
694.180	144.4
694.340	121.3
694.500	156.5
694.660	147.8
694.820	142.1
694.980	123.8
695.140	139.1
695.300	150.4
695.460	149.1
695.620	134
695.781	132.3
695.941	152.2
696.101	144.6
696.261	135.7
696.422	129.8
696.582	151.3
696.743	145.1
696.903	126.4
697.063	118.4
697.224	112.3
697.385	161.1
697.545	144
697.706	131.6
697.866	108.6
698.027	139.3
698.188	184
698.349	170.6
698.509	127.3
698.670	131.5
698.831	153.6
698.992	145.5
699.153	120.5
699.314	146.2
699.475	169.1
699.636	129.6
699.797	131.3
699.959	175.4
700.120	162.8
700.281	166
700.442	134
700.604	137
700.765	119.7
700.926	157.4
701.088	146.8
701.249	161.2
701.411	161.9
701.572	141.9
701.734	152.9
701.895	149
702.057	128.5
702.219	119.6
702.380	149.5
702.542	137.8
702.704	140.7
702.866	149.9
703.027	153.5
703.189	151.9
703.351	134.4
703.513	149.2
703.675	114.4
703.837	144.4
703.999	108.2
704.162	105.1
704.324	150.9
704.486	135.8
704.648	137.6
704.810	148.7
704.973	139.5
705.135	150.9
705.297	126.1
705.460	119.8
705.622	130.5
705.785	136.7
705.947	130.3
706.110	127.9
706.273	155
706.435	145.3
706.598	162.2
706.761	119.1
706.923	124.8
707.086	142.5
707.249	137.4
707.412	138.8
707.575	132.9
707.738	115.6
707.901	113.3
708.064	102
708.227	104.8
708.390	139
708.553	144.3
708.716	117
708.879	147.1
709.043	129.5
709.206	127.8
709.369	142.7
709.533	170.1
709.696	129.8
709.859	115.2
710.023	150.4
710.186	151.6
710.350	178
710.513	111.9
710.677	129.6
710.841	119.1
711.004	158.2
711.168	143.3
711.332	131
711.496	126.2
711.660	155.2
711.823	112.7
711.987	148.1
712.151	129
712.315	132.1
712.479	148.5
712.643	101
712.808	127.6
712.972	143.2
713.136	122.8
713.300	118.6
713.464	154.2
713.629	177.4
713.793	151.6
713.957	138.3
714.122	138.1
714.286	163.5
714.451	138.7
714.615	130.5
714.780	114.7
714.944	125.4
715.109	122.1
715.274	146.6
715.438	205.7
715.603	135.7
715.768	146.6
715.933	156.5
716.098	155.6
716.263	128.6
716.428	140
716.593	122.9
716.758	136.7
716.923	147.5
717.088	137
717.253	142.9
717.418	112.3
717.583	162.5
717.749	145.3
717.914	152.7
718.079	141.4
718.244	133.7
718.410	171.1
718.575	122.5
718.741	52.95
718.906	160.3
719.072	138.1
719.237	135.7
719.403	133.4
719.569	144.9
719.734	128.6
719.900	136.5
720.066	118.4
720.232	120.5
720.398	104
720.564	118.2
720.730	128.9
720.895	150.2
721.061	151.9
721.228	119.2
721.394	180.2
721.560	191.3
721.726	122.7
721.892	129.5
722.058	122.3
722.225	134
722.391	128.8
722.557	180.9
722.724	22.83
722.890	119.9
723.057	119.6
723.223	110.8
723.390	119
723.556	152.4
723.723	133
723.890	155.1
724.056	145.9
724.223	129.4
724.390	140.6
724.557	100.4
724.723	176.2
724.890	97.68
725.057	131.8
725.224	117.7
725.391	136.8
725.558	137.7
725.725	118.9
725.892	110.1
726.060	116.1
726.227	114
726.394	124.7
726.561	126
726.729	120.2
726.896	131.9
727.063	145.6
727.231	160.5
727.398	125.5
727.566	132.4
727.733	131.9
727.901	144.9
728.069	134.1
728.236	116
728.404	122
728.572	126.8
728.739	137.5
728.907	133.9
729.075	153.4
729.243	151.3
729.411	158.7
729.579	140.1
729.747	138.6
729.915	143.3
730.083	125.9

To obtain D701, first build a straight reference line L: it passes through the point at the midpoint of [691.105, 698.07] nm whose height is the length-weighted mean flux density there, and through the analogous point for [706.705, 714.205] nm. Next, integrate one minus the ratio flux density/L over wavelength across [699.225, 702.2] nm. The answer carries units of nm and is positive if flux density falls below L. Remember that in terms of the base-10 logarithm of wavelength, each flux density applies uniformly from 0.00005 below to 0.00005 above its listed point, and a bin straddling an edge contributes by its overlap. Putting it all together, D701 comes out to -0.19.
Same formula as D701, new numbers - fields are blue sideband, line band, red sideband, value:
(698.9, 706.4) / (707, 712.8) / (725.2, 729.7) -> 0.208 nm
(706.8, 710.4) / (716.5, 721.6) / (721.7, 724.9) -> -0.270 nm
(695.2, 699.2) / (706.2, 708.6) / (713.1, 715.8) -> 0.177 nm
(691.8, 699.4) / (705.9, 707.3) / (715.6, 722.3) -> 0.012 nm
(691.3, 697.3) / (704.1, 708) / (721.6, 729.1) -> 0.087 nm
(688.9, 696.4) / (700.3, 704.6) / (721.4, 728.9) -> 0.021 nm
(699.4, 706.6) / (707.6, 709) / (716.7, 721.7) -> 0.166 nm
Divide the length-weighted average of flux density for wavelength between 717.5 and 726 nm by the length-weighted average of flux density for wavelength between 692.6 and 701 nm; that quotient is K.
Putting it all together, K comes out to 0.9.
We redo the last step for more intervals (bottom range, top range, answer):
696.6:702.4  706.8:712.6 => 0.93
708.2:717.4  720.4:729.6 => 0.95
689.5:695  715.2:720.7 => 0.94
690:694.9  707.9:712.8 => 0.91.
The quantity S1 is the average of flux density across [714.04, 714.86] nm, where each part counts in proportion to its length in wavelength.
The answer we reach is 137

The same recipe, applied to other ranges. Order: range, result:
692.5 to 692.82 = 140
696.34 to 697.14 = 134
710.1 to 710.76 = 143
